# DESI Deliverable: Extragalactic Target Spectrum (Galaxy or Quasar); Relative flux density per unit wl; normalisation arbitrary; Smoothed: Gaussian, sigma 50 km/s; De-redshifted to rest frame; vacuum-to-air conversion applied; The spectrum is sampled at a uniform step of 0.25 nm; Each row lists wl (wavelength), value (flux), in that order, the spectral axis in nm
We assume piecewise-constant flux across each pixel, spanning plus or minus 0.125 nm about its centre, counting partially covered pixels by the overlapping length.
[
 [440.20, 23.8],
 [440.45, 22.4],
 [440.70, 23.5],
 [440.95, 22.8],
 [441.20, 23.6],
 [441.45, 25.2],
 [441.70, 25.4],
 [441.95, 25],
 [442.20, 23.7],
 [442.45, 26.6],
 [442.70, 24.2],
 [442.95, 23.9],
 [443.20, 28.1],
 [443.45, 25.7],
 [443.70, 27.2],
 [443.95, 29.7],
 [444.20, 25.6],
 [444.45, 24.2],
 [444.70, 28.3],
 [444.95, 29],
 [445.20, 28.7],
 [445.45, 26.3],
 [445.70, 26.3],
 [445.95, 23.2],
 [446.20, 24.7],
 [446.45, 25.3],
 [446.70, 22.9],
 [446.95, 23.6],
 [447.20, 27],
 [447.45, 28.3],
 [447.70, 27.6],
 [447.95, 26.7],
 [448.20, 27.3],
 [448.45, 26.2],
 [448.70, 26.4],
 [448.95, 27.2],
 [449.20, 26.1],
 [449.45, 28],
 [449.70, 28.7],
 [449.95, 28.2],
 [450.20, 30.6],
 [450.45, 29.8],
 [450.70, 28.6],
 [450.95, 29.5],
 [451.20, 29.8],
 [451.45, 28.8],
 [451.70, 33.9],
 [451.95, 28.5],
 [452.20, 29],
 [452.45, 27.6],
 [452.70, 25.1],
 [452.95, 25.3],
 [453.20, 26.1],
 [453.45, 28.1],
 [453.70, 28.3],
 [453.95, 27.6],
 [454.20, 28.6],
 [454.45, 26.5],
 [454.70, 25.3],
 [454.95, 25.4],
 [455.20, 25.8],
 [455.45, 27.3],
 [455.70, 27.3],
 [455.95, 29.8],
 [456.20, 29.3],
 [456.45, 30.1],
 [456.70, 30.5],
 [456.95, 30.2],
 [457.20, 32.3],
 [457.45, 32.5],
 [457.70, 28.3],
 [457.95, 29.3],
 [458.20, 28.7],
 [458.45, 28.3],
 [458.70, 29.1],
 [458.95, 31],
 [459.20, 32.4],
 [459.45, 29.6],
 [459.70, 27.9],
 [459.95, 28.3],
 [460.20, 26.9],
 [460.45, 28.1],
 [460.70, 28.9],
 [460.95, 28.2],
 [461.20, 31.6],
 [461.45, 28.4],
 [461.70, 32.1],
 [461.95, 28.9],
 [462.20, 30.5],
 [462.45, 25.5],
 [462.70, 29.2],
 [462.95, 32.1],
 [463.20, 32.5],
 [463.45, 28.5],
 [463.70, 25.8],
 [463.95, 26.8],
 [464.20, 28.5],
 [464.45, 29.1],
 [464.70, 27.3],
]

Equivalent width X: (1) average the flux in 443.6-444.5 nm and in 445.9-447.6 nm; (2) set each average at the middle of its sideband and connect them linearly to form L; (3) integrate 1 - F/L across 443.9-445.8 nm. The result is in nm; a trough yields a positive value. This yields -0.06 nm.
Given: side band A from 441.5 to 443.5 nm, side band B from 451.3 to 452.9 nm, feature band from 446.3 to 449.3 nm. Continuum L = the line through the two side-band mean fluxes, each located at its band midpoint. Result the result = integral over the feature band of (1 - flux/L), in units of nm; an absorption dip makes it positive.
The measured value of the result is 0.11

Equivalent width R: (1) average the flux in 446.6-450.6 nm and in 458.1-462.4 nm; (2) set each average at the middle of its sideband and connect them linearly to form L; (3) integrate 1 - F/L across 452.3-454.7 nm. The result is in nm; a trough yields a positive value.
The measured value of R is 0.10 nm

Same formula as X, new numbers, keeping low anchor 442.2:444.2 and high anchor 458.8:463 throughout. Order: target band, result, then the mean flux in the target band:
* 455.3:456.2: 0.01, 28.2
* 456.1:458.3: -0.11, 30.2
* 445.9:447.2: 0.12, 24.3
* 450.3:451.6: -0.09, 29.4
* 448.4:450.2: -0.01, 27.5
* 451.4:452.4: -0.08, 30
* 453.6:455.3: 0.09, 26.8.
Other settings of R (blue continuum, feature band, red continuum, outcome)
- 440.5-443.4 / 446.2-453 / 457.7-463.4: -0.246 nm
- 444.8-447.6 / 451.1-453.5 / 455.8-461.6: -0.043 nm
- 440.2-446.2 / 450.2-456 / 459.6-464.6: -0.142 nm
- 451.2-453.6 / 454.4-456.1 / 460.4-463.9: 0.099 nm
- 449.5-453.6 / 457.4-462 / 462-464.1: -0.091 nm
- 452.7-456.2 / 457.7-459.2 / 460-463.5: -0.060 nm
